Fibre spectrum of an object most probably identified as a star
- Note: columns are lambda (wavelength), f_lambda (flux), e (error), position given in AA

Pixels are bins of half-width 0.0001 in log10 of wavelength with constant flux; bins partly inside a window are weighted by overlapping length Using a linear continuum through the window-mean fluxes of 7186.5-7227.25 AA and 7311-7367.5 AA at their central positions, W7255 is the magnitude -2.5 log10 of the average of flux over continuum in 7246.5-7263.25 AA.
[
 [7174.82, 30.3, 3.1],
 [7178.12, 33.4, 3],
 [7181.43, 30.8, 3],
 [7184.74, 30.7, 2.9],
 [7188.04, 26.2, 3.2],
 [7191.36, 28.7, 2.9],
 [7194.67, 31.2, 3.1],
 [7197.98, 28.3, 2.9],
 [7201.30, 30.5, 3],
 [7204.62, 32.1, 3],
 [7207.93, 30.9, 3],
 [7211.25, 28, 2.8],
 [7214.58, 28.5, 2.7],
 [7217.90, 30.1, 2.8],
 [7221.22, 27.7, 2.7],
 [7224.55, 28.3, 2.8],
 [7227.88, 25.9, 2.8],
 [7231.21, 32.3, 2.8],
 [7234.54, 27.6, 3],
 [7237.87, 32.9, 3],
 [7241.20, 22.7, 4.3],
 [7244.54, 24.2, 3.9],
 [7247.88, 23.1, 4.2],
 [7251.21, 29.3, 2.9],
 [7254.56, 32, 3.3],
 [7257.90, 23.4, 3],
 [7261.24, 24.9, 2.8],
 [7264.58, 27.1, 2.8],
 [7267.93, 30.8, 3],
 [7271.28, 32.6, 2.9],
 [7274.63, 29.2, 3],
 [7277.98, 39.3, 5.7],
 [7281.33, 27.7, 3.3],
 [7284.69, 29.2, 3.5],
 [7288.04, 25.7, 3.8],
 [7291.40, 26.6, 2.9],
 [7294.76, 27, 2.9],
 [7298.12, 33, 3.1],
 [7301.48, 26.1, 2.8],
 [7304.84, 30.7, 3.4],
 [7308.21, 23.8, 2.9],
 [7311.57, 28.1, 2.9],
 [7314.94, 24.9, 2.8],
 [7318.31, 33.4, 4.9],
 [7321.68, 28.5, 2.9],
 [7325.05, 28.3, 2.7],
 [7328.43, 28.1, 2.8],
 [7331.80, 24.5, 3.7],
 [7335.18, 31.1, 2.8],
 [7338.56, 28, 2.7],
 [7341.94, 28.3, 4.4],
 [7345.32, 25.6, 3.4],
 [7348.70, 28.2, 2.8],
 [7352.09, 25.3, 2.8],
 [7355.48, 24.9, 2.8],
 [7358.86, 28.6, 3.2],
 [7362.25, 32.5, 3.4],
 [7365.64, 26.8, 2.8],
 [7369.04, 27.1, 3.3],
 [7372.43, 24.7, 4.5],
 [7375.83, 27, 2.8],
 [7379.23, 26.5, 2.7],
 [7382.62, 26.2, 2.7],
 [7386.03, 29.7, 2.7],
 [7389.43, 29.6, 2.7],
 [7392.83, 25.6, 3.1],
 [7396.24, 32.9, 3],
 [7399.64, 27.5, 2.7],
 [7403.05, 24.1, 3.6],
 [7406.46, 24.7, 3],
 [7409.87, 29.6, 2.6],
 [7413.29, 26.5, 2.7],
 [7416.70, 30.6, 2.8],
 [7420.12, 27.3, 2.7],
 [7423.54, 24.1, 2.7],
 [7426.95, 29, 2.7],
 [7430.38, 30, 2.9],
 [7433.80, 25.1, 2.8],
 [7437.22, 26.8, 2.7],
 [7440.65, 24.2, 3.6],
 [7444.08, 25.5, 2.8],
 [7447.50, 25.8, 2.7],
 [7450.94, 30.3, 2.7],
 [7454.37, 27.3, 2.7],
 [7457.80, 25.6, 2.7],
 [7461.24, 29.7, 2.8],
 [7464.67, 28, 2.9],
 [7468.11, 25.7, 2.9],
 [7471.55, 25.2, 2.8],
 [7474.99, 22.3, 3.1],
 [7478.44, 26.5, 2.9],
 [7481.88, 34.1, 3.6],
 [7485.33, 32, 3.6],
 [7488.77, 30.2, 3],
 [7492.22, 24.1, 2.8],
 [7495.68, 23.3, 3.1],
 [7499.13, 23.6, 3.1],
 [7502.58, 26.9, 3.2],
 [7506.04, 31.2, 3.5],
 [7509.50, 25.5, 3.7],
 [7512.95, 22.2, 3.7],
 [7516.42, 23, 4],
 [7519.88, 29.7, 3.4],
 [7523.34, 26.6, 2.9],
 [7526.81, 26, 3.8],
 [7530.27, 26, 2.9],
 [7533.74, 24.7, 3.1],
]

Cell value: 0.081 mag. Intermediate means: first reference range 29.1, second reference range 27.9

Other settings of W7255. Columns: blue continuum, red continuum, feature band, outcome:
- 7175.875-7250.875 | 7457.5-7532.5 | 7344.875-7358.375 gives 0.06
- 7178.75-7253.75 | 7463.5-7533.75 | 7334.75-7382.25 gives 0.01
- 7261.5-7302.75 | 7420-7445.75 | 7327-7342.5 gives 0.01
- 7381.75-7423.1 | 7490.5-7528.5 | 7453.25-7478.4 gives 0.01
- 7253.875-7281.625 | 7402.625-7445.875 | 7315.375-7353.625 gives 0.02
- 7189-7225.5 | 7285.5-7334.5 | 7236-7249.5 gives 0.12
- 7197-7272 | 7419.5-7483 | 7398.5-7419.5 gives 0.00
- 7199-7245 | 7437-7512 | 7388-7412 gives -0.01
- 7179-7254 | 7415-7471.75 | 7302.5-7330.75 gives 0.00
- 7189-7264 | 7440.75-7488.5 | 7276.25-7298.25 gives -0.06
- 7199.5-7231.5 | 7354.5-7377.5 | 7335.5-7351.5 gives 0.00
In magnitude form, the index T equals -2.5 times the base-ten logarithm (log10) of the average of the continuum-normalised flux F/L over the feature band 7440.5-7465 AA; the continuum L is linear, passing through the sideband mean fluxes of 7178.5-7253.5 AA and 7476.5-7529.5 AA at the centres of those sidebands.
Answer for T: 0.00 mag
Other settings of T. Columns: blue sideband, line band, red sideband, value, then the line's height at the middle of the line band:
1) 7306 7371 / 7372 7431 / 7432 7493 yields -0.004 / 27.4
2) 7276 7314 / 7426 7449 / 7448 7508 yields 0.045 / 27.7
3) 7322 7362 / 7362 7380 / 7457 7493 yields 0.022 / 27.6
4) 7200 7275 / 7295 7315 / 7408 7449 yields -0.001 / 27.9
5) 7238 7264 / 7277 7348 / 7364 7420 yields -0.065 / 26.7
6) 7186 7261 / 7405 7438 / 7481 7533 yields -0.006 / 27.3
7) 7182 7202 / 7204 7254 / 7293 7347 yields 0.027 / 28.9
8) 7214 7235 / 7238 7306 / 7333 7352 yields 0.002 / 28.4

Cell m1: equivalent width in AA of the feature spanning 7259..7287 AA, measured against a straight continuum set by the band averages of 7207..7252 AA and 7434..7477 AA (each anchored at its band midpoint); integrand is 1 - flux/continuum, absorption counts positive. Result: -2.3 AA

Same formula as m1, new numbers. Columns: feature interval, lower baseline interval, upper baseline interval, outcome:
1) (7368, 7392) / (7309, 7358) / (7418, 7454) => 0.1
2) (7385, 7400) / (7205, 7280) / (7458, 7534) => -0.9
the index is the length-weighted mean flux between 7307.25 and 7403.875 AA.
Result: 27.6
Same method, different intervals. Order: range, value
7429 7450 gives 26.3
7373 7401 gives 28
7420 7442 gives 26.6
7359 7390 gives 27.8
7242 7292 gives 28.3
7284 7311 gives 27.7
